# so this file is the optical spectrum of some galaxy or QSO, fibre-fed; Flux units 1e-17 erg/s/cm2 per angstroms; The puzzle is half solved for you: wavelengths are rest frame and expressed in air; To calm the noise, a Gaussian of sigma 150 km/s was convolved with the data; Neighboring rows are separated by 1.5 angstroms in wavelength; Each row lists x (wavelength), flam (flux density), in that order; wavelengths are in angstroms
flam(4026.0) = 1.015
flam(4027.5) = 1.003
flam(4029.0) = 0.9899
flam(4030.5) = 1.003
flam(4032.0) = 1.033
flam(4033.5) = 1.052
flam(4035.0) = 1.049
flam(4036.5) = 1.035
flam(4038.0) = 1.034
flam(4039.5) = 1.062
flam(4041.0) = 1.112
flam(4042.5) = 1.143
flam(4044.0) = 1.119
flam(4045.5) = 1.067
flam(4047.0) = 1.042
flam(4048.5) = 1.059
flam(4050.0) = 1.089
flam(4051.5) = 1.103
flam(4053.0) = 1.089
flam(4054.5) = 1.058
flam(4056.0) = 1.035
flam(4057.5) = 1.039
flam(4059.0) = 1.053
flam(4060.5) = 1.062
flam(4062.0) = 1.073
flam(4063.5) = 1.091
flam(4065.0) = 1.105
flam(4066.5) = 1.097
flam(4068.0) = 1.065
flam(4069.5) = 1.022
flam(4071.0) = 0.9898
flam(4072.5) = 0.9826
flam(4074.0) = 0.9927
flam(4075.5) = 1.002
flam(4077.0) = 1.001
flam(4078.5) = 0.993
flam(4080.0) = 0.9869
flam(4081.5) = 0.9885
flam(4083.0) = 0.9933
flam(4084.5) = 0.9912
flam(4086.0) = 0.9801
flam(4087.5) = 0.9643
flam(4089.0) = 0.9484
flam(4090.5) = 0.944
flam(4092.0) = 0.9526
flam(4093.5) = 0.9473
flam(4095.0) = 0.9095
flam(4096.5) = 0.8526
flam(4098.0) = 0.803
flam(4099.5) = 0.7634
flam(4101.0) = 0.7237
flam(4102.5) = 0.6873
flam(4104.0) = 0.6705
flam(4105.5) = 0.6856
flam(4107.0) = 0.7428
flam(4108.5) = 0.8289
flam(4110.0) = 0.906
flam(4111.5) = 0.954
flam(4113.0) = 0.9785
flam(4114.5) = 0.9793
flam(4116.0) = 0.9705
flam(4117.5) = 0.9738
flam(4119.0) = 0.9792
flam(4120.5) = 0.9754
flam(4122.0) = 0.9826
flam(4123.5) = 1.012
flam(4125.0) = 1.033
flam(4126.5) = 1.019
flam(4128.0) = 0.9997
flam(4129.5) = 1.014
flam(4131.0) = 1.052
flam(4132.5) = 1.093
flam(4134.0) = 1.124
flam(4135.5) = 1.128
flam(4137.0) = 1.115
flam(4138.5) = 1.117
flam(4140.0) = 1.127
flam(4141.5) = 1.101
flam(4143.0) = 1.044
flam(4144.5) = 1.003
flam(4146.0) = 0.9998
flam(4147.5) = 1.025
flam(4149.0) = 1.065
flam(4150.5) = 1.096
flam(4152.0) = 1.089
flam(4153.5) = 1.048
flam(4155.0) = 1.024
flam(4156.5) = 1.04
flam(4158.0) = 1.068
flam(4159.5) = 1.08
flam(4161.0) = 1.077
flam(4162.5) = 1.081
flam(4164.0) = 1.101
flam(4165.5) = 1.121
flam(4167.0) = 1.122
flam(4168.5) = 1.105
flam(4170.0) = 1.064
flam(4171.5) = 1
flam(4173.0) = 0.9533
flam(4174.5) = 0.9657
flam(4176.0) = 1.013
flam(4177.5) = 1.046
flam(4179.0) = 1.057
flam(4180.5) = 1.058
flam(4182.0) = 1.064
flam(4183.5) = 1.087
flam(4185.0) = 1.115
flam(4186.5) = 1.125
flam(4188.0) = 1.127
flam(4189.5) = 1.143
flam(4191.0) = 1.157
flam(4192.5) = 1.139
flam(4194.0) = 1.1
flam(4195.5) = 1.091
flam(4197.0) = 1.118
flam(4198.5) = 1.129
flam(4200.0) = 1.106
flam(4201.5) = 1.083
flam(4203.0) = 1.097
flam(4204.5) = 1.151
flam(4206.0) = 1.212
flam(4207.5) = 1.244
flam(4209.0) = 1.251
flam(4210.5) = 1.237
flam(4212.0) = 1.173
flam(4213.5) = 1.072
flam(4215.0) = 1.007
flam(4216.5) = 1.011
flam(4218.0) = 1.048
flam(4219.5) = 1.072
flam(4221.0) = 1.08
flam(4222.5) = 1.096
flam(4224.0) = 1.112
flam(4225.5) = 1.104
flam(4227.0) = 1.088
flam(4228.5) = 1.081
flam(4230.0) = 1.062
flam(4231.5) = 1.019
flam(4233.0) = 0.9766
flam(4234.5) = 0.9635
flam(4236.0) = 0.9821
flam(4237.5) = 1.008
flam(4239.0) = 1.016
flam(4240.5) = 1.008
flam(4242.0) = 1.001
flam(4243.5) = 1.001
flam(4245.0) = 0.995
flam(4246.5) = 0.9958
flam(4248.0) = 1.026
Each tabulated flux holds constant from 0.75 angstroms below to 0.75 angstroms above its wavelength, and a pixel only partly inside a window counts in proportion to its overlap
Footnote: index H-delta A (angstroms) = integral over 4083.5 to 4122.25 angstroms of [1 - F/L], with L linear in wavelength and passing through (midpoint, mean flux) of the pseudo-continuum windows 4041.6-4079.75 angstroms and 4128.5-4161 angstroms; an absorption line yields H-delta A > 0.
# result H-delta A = 6.3 angstroms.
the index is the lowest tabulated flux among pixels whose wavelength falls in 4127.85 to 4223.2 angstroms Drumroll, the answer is 0.9533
